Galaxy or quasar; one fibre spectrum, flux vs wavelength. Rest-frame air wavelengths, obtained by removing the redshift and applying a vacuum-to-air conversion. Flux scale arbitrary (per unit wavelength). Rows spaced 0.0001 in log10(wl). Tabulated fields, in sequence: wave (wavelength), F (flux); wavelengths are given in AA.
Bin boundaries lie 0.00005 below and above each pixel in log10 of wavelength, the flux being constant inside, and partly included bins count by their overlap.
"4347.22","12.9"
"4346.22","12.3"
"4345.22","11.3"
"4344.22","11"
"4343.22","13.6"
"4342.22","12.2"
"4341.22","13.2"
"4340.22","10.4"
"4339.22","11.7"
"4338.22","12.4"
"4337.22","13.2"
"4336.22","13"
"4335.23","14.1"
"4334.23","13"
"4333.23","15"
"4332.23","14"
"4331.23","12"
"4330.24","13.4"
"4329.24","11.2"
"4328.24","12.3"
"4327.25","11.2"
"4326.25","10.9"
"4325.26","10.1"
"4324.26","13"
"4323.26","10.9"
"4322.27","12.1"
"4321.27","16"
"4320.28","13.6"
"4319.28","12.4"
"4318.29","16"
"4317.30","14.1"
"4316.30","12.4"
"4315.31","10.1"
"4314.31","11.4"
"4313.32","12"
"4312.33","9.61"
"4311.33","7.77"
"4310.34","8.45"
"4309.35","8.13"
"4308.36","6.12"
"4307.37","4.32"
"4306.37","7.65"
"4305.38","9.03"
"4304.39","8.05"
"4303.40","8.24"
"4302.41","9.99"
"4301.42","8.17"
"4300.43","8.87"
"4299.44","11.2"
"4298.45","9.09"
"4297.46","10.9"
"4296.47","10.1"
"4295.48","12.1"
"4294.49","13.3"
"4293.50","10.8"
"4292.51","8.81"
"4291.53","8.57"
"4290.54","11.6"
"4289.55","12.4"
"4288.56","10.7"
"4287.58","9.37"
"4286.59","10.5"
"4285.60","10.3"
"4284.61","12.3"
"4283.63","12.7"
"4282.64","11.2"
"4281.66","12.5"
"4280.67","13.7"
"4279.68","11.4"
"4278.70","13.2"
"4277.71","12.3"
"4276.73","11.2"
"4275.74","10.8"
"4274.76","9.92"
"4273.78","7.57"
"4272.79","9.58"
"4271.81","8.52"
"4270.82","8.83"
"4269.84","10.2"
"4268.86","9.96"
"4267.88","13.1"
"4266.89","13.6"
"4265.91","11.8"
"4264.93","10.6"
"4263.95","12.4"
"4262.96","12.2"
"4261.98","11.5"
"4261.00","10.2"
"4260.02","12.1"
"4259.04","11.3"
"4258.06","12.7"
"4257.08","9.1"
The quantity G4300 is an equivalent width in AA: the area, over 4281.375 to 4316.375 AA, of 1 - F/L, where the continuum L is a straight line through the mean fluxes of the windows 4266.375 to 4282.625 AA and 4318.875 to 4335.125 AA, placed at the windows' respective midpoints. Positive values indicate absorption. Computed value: 5.4 AA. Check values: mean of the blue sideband 11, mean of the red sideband 12.6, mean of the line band 9.92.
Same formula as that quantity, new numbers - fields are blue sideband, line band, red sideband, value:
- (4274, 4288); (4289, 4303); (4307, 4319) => 0.6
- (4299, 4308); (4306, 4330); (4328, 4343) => -1.2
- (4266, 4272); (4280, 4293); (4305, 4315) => -1.7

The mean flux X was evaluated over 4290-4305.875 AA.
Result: 9.93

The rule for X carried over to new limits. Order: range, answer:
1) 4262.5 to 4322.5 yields 10.7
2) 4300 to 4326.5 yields 10.4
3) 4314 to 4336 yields 12.7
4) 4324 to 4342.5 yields 12.4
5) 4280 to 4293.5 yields 11.1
